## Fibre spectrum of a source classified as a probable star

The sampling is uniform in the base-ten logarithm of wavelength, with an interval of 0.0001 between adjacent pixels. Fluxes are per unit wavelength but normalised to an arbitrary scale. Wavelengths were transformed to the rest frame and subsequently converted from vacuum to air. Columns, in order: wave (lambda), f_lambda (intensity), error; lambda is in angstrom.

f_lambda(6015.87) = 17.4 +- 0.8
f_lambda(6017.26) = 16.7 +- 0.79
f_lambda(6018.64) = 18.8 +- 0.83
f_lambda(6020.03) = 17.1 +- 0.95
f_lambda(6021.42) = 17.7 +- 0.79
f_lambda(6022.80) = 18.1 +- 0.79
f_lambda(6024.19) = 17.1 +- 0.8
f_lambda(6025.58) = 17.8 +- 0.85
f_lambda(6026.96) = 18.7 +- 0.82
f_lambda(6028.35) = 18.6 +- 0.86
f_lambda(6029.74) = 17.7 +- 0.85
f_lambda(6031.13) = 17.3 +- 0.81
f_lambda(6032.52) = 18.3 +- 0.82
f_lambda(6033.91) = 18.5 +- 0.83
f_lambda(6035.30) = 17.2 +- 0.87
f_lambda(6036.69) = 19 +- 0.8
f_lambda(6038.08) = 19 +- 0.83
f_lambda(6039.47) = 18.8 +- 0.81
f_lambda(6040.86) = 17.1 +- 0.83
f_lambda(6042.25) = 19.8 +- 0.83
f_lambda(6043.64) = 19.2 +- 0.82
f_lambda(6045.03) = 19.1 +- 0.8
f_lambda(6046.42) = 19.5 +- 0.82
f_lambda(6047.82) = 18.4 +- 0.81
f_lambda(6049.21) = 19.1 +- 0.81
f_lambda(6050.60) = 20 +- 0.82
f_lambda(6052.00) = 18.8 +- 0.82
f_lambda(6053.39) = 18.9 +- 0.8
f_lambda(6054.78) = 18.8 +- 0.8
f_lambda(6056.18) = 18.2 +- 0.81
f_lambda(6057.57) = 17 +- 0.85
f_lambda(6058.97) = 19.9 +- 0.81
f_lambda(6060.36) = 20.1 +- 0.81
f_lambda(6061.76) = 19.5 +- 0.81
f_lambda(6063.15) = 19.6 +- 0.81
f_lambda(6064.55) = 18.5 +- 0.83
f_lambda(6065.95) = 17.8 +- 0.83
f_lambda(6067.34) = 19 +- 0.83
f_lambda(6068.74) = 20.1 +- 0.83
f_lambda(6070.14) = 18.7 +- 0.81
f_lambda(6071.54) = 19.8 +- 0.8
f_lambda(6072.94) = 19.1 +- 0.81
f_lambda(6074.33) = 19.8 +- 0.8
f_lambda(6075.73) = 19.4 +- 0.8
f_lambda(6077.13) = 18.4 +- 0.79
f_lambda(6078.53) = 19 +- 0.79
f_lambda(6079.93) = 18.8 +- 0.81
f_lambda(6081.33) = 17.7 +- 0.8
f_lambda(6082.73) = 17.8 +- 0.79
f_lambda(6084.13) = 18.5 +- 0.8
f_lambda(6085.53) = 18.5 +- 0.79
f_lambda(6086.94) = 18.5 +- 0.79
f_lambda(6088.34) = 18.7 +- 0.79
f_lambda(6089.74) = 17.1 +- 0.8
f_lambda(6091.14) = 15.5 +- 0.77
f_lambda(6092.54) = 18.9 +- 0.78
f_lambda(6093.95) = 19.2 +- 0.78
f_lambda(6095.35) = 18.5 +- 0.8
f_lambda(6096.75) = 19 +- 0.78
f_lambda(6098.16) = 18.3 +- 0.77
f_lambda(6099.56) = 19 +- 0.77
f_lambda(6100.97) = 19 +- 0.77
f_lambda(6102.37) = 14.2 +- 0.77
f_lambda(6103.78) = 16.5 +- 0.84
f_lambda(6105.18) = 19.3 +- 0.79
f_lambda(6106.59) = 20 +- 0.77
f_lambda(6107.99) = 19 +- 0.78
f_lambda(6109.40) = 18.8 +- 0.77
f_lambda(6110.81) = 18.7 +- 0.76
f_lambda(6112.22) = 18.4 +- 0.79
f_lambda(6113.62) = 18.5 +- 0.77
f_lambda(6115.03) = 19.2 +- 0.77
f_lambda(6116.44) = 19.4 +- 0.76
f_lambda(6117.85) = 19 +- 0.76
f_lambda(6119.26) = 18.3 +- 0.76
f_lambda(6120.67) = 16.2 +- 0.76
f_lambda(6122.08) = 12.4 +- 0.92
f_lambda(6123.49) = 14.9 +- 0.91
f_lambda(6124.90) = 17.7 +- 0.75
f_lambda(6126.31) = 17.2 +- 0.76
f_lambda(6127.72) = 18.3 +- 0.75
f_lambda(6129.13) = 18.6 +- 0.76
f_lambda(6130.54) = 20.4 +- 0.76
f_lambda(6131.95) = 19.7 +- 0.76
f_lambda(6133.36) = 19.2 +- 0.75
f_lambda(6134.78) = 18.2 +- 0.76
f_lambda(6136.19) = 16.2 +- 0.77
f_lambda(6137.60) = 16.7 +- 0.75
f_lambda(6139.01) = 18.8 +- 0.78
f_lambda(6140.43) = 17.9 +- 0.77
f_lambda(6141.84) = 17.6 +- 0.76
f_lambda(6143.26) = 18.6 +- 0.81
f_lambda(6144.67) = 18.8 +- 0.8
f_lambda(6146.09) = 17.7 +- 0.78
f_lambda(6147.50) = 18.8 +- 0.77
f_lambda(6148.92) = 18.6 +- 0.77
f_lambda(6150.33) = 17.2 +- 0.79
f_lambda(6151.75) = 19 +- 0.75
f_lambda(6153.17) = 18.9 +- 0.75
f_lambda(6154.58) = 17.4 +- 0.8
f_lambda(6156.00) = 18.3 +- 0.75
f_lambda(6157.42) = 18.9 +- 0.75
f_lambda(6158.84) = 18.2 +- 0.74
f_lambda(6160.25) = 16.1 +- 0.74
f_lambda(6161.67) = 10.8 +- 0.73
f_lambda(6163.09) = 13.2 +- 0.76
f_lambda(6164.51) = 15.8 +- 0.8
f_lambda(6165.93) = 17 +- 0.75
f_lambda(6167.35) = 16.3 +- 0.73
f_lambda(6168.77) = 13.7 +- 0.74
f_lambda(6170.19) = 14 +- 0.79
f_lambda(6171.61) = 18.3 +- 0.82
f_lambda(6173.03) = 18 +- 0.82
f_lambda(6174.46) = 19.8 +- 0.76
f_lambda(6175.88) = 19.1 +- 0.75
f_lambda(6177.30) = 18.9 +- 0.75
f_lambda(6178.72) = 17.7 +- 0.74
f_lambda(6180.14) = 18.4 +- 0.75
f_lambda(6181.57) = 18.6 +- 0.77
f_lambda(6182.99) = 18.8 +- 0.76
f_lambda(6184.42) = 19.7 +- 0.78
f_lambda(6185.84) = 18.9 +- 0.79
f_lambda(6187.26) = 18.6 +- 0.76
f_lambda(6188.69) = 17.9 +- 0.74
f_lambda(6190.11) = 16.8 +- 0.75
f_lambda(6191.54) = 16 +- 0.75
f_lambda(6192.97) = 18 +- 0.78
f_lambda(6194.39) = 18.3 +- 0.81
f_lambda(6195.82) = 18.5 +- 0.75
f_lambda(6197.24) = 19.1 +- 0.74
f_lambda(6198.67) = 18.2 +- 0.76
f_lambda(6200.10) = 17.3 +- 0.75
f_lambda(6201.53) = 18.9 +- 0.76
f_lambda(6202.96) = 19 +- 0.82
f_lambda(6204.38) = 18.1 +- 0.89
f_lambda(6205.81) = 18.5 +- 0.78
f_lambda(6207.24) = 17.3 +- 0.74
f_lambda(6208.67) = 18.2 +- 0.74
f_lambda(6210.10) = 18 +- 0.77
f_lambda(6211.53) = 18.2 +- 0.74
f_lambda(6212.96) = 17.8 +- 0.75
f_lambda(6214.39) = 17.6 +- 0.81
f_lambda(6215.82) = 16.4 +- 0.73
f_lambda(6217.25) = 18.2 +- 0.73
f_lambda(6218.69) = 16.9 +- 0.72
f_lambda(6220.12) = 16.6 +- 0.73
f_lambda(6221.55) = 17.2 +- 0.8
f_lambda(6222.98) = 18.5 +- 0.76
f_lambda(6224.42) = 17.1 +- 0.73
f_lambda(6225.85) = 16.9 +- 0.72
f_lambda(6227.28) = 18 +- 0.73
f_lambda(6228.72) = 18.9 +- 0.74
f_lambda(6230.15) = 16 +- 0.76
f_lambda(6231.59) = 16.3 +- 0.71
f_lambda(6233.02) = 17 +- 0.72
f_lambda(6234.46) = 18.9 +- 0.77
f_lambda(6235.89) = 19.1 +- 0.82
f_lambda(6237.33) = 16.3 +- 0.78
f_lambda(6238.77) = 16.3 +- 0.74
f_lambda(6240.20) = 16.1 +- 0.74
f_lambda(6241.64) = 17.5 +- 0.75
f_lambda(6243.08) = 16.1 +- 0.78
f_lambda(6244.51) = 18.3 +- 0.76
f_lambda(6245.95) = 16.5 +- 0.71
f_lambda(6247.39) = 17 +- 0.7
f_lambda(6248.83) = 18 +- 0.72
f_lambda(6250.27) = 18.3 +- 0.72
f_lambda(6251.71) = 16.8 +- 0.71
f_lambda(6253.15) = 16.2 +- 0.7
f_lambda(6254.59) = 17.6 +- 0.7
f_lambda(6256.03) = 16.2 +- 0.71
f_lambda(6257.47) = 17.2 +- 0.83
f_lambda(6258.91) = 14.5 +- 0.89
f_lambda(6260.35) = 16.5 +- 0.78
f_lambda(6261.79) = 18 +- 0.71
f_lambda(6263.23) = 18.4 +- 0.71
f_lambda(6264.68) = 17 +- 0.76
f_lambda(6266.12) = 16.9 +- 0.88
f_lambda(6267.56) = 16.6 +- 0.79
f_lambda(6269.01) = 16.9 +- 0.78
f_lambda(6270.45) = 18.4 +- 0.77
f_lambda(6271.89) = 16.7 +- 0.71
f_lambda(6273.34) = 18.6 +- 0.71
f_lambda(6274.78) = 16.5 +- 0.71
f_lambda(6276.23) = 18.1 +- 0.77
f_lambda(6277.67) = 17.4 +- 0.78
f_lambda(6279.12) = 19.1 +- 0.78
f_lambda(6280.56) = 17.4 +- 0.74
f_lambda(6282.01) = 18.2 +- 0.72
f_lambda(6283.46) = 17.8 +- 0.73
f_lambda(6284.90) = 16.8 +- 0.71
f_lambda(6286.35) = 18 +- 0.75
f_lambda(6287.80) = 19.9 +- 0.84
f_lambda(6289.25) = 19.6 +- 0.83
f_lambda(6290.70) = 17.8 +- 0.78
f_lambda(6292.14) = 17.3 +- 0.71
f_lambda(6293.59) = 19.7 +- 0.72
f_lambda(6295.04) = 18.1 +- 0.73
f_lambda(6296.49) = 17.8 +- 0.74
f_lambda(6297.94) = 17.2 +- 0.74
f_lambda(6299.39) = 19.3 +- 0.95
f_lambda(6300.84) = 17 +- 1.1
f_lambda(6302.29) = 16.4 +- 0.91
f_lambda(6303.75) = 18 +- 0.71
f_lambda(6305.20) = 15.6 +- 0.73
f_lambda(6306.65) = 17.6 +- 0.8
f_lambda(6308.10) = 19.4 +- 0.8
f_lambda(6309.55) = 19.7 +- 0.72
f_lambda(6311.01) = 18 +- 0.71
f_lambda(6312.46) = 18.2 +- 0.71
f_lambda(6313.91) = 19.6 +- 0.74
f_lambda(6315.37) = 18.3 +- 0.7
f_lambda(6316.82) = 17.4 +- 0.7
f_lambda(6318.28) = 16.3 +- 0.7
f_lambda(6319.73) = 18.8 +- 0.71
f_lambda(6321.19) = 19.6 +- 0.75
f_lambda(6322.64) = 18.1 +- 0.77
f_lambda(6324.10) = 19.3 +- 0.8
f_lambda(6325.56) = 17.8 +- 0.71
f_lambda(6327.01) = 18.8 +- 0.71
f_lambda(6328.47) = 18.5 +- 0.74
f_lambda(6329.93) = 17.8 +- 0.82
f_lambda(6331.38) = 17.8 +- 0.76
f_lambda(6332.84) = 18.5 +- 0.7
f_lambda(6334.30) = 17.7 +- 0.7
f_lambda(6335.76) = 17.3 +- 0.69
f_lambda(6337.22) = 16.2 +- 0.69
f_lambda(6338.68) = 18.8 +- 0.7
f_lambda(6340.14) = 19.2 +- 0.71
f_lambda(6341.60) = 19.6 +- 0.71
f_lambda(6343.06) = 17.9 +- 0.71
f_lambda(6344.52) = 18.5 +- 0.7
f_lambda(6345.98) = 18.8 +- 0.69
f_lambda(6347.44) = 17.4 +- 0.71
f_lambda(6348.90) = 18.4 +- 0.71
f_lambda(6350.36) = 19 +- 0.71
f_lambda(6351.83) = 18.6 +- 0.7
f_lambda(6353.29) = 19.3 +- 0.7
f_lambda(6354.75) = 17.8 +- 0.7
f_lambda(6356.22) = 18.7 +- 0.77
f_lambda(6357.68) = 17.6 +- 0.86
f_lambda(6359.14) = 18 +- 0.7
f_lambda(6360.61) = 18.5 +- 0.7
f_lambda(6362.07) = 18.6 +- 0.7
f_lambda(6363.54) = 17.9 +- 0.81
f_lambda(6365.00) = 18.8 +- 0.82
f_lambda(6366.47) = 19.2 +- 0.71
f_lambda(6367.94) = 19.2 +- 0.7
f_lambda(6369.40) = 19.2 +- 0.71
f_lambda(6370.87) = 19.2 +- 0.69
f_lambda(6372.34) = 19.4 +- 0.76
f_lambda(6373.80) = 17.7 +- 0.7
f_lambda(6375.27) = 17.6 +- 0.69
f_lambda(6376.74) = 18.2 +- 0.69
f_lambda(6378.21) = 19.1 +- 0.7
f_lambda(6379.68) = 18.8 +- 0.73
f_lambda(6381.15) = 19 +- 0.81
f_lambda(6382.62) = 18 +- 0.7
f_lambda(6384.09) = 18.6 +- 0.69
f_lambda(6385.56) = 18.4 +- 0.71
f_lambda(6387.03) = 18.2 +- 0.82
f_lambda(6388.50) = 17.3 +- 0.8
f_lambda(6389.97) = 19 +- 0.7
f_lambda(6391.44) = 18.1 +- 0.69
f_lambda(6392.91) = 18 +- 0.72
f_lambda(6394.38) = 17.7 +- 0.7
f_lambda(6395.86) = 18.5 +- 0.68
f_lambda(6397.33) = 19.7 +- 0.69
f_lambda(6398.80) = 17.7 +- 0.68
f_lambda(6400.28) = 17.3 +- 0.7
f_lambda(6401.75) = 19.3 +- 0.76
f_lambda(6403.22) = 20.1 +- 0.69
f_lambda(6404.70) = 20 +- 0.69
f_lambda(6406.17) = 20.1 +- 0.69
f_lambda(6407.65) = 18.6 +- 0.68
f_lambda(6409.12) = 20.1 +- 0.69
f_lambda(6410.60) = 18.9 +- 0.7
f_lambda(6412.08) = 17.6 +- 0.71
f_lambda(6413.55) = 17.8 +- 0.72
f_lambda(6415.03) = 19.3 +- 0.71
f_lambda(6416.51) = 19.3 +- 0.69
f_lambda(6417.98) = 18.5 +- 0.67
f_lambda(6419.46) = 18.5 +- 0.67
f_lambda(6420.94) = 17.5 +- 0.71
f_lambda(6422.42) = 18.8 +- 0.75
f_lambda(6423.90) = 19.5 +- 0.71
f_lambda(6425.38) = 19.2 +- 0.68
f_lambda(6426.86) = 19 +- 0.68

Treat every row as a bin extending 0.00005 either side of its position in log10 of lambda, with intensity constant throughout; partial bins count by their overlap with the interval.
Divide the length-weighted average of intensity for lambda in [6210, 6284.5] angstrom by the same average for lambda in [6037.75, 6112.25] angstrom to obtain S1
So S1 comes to 0.9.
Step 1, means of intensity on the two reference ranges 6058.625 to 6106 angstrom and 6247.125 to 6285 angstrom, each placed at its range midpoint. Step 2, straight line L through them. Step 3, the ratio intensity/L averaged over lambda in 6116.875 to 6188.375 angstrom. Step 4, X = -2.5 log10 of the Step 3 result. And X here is 0.03 mag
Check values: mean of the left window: 18.6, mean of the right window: 17.3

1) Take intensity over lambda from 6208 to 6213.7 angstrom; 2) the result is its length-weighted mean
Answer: 18.1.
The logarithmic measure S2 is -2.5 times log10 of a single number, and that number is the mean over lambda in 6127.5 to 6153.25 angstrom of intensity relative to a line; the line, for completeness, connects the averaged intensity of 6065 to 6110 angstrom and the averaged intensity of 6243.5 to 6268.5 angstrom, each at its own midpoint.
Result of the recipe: -0.02 mag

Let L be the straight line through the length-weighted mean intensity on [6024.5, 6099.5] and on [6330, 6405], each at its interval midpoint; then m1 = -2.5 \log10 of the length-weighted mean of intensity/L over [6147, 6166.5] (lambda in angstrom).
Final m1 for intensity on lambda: 0.10 mag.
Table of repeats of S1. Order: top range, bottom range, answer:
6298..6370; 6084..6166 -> 1.03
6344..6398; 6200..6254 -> 1.06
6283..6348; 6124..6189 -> 1.02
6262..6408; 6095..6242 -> 1.03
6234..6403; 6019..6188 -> 0.99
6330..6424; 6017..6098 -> 1.00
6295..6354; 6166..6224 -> 1.02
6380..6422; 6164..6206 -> 1.04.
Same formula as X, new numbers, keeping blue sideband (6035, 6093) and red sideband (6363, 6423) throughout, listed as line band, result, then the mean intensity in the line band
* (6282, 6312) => 0.04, 18.1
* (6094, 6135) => 0.03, 18.1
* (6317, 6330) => 0.02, 18.3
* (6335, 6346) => 0.02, 18.3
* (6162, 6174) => 0.19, 15.7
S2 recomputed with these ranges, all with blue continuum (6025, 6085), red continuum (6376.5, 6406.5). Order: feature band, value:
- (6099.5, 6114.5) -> 0.026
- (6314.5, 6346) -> 0.025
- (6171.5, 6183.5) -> 0.004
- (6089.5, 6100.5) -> 0.029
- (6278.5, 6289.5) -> 0.022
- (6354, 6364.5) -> 0.026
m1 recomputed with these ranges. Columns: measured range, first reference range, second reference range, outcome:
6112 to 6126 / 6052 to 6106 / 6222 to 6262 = 0.052 mag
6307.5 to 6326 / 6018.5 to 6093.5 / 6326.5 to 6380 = -0.004 mag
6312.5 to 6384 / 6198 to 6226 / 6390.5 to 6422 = 0.000 mag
